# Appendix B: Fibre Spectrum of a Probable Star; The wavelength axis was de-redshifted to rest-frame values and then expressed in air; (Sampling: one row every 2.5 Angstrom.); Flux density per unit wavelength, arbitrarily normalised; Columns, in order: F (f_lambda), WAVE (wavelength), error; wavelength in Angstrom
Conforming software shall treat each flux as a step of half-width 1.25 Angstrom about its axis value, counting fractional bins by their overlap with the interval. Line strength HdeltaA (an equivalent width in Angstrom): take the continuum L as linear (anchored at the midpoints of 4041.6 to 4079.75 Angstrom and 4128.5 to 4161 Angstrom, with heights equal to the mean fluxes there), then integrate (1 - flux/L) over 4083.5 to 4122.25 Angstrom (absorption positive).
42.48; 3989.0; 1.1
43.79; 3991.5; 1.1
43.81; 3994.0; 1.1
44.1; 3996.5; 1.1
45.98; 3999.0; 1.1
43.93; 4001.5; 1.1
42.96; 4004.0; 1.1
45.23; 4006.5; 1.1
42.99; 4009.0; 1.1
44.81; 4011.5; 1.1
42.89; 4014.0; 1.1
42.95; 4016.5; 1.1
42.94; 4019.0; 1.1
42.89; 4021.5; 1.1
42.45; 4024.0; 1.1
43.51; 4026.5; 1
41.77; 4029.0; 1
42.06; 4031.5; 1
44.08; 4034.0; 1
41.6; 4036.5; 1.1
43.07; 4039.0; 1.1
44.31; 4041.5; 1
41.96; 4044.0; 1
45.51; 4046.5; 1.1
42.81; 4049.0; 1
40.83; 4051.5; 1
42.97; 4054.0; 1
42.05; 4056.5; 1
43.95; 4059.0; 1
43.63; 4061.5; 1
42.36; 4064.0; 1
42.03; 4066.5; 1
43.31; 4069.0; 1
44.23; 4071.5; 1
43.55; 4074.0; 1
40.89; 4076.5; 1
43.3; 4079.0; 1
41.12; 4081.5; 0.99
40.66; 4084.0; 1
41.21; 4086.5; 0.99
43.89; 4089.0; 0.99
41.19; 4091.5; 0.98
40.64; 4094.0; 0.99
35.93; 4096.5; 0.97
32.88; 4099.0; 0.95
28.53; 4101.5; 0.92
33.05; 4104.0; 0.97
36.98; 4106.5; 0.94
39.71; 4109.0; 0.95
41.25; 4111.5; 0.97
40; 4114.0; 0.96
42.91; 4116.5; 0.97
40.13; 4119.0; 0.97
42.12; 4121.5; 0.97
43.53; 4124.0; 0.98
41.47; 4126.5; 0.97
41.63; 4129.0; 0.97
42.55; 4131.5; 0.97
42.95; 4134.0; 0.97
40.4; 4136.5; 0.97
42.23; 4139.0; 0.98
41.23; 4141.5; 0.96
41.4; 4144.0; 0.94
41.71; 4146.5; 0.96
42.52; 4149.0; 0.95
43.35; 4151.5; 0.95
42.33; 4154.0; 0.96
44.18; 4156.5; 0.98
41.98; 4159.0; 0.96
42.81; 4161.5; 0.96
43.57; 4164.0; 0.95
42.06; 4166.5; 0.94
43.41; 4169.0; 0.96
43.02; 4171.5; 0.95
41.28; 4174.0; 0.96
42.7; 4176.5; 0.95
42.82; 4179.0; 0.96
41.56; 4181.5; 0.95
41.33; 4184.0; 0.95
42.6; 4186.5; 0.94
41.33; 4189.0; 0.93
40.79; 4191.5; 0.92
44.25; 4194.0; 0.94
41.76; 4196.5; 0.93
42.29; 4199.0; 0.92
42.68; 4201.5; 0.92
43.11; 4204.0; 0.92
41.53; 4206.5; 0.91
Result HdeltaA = 3.5 Angstrom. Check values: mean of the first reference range 42.9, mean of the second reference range 42.2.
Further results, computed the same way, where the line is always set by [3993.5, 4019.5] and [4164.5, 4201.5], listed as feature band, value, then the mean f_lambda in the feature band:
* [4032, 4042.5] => 0.11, 43.2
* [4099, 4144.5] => 3.12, 39.9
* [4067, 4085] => 0.34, 42.4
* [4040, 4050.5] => -0.01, 43.6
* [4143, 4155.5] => 0.08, 42.3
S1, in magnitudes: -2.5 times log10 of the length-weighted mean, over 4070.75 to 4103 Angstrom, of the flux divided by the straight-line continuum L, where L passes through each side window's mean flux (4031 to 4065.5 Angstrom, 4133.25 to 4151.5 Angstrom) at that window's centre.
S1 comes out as 0.074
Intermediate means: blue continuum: 43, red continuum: 41.9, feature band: 39.7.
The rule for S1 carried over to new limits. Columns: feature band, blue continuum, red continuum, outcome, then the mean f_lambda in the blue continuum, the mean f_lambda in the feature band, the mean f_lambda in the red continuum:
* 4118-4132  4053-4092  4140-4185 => 0.014 mag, 42.5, 41.9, 42.4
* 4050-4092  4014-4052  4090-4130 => -0.040 mag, 42.9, 42.4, 38.9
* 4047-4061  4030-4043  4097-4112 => -0.046 mag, 43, 42.7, 35.1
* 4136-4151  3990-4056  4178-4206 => 0.020 mag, 43.3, 41.7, 42.2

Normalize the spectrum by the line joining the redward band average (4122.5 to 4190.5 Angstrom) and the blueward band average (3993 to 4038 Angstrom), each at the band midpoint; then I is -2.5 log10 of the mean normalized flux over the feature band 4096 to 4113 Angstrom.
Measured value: 0.20 mag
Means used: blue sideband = 43.4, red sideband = 42.3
